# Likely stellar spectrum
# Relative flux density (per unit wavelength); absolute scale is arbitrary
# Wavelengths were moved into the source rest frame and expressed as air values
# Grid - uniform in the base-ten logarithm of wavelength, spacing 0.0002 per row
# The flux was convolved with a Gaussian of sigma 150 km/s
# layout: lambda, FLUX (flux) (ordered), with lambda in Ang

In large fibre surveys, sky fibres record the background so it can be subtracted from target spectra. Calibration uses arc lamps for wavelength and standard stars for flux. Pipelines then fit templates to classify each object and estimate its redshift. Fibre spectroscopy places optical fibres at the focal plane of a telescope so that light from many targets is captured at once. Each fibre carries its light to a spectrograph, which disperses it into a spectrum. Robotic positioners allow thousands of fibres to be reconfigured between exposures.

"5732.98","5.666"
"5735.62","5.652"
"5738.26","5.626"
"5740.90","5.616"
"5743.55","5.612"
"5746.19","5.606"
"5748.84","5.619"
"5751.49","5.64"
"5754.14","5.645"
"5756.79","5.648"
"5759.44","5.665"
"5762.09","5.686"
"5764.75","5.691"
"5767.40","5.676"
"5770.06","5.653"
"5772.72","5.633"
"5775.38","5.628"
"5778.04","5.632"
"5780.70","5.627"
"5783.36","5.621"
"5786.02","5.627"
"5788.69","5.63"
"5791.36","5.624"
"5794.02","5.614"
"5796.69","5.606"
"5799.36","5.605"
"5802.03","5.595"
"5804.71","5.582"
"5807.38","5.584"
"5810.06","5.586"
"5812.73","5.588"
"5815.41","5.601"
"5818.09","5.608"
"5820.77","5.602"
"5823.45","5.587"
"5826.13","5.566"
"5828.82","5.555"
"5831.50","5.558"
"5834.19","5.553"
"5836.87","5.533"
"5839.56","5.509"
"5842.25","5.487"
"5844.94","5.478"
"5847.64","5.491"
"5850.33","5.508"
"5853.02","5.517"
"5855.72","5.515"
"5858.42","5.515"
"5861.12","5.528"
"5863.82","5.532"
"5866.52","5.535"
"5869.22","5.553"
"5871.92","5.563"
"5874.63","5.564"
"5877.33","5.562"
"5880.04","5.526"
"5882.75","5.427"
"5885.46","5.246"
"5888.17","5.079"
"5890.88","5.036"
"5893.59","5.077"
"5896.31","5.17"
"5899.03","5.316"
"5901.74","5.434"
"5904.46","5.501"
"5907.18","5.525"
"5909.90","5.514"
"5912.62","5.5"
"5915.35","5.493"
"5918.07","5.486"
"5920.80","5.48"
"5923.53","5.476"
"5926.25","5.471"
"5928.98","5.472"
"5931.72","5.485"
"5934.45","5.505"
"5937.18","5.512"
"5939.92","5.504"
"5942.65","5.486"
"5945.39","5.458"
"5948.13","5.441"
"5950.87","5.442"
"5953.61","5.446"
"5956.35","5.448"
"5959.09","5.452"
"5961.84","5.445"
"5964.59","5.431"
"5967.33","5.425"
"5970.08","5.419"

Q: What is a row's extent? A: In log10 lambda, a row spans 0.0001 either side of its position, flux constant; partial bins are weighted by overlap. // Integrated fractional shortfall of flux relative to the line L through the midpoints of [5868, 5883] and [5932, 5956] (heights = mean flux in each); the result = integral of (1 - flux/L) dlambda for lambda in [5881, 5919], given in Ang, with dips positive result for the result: 1.2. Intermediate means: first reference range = 5.54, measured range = 5.34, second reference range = 5.47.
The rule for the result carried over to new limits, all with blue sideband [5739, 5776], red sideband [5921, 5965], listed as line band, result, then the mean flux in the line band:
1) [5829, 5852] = 0.2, 5.52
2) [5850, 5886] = 0.2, 5.51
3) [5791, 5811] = 0.0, 5.6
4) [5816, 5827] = 0.0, 5.59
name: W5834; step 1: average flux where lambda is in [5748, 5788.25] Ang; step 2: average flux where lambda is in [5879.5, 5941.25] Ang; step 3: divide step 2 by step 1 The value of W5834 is 0.96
